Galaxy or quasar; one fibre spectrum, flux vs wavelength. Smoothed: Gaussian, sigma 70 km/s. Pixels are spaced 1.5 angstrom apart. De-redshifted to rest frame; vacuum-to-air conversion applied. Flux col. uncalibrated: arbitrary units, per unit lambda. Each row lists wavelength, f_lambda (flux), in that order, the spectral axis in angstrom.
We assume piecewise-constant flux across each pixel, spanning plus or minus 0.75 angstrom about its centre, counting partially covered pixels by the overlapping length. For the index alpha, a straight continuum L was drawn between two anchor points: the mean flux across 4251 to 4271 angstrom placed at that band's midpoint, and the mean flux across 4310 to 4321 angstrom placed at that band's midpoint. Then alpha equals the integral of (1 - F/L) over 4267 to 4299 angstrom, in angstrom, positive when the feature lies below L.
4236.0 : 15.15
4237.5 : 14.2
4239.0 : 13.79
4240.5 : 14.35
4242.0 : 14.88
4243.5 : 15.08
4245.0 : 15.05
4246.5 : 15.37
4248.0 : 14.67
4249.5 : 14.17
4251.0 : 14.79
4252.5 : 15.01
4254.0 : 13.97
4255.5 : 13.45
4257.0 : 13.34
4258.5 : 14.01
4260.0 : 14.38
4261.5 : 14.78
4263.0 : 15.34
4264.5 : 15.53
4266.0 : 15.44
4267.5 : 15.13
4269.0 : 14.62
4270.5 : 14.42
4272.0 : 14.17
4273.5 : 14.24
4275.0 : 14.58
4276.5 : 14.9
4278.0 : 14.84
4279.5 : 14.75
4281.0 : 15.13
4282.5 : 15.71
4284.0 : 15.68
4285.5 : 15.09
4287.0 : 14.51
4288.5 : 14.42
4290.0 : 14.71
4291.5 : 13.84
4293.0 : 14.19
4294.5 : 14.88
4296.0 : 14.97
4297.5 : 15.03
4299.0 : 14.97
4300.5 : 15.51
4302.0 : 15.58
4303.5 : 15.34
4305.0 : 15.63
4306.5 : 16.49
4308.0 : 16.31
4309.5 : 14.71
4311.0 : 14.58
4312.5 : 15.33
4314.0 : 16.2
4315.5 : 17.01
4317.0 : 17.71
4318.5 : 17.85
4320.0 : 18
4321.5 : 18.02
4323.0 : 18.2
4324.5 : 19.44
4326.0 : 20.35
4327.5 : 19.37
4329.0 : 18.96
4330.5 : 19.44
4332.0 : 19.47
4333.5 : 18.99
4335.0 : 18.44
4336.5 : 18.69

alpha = 1.36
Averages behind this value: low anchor 14.6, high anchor 16.7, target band 14.8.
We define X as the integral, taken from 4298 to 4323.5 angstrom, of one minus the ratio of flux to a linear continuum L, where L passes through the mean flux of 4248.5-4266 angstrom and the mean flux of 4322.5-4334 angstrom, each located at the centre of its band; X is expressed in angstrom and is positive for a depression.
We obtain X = 2.6 angstrom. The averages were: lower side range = 14.5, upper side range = 19.3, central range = 16.3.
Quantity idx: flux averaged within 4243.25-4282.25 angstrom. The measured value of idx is 14.7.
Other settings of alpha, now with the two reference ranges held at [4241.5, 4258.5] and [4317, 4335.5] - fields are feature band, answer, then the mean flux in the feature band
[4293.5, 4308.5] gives 1.7 angstrom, 15.4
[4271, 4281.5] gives 0.9 angstrom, 14.6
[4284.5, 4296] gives 1.5 angstrom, 14.6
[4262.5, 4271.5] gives 0.2 angstrom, 15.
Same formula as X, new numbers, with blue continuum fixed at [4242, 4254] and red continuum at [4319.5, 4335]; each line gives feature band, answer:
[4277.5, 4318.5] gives 5.0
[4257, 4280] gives 1.7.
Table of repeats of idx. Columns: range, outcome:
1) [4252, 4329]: 15.6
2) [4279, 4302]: 14.9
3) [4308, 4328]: 17.4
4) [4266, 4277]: 14.6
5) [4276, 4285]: 15.2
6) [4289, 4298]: 14.6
